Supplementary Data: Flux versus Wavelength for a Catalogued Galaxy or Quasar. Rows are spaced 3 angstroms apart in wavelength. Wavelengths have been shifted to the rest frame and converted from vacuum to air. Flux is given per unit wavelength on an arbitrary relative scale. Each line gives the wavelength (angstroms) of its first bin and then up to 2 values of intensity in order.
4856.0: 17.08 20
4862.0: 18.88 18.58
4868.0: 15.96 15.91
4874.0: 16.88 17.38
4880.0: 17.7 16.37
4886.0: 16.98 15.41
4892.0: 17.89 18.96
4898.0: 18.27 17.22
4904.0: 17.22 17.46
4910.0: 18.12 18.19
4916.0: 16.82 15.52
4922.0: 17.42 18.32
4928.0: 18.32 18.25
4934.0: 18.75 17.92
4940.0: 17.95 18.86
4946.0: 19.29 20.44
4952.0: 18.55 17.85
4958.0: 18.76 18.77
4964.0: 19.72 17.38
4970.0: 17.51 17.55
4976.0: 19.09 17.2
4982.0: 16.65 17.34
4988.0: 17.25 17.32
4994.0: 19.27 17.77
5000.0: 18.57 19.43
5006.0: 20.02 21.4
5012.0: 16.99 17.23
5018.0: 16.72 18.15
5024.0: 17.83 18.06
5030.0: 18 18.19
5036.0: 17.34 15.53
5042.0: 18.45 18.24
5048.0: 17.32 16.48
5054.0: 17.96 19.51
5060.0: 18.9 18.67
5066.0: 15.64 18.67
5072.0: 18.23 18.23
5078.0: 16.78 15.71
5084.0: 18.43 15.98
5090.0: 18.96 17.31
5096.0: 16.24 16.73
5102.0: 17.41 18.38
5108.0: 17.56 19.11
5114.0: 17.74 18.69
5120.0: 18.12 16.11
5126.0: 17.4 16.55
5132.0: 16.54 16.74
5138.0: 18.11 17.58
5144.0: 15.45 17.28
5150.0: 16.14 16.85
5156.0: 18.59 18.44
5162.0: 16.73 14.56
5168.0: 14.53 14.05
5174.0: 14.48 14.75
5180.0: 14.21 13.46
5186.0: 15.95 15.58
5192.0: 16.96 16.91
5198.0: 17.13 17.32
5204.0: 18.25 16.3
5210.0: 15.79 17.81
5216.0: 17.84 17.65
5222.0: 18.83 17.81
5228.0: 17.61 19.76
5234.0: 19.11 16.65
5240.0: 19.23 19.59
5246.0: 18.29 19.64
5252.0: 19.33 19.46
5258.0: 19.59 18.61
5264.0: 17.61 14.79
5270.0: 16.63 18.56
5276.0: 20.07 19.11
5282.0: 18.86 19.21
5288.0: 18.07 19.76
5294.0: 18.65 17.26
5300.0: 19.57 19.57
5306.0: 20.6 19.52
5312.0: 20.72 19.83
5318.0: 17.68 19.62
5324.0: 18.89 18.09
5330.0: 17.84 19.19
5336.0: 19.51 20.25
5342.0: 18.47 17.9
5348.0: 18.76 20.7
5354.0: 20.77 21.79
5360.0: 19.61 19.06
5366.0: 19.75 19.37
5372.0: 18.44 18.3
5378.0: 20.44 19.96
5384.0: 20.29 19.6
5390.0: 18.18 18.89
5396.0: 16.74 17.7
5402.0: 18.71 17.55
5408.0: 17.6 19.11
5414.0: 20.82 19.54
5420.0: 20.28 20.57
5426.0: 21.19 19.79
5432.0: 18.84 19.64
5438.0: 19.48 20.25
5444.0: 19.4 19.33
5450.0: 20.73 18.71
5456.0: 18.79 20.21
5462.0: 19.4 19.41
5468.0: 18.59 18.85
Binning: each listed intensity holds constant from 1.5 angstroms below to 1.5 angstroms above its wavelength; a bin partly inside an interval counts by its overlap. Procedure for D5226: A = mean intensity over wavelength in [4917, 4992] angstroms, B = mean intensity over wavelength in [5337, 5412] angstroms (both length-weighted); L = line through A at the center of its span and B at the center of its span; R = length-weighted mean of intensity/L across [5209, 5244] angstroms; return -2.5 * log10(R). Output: 0.04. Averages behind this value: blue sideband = 18.1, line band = 18.2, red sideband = 19.1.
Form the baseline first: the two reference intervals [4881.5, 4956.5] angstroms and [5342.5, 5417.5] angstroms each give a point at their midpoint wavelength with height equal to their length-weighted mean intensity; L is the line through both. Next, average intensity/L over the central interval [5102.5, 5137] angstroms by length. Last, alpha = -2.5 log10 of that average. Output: 0.05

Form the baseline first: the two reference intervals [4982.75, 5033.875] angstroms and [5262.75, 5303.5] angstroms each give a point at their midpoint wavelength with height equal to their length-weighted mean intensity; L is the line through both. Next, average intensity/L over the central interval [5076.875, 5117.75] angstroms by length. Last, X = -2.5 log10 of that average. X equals 0.046 mag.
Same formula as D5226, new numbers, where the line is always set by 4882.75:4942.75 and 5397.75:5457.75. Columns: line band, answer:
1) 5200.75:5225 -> 0.07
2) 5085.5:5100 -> 0.07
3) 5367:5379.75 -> 0.00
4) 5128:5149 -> 0.09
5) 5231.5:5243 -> 0.01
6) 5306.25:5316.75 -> -0.06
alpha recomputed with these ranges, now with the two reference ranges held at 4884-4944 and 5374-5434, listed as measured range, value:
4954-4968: -0.04 mag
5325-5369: -0.02 mag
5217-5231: 0.03 mag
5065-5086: 0.05 mag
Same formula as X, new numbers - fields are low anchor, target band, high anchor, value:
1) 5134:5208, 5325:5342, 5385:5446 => -0.04 mag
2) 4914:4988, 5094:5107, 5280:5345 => 0.08 mag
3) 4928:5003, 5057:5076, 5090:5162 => -0.03 mag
